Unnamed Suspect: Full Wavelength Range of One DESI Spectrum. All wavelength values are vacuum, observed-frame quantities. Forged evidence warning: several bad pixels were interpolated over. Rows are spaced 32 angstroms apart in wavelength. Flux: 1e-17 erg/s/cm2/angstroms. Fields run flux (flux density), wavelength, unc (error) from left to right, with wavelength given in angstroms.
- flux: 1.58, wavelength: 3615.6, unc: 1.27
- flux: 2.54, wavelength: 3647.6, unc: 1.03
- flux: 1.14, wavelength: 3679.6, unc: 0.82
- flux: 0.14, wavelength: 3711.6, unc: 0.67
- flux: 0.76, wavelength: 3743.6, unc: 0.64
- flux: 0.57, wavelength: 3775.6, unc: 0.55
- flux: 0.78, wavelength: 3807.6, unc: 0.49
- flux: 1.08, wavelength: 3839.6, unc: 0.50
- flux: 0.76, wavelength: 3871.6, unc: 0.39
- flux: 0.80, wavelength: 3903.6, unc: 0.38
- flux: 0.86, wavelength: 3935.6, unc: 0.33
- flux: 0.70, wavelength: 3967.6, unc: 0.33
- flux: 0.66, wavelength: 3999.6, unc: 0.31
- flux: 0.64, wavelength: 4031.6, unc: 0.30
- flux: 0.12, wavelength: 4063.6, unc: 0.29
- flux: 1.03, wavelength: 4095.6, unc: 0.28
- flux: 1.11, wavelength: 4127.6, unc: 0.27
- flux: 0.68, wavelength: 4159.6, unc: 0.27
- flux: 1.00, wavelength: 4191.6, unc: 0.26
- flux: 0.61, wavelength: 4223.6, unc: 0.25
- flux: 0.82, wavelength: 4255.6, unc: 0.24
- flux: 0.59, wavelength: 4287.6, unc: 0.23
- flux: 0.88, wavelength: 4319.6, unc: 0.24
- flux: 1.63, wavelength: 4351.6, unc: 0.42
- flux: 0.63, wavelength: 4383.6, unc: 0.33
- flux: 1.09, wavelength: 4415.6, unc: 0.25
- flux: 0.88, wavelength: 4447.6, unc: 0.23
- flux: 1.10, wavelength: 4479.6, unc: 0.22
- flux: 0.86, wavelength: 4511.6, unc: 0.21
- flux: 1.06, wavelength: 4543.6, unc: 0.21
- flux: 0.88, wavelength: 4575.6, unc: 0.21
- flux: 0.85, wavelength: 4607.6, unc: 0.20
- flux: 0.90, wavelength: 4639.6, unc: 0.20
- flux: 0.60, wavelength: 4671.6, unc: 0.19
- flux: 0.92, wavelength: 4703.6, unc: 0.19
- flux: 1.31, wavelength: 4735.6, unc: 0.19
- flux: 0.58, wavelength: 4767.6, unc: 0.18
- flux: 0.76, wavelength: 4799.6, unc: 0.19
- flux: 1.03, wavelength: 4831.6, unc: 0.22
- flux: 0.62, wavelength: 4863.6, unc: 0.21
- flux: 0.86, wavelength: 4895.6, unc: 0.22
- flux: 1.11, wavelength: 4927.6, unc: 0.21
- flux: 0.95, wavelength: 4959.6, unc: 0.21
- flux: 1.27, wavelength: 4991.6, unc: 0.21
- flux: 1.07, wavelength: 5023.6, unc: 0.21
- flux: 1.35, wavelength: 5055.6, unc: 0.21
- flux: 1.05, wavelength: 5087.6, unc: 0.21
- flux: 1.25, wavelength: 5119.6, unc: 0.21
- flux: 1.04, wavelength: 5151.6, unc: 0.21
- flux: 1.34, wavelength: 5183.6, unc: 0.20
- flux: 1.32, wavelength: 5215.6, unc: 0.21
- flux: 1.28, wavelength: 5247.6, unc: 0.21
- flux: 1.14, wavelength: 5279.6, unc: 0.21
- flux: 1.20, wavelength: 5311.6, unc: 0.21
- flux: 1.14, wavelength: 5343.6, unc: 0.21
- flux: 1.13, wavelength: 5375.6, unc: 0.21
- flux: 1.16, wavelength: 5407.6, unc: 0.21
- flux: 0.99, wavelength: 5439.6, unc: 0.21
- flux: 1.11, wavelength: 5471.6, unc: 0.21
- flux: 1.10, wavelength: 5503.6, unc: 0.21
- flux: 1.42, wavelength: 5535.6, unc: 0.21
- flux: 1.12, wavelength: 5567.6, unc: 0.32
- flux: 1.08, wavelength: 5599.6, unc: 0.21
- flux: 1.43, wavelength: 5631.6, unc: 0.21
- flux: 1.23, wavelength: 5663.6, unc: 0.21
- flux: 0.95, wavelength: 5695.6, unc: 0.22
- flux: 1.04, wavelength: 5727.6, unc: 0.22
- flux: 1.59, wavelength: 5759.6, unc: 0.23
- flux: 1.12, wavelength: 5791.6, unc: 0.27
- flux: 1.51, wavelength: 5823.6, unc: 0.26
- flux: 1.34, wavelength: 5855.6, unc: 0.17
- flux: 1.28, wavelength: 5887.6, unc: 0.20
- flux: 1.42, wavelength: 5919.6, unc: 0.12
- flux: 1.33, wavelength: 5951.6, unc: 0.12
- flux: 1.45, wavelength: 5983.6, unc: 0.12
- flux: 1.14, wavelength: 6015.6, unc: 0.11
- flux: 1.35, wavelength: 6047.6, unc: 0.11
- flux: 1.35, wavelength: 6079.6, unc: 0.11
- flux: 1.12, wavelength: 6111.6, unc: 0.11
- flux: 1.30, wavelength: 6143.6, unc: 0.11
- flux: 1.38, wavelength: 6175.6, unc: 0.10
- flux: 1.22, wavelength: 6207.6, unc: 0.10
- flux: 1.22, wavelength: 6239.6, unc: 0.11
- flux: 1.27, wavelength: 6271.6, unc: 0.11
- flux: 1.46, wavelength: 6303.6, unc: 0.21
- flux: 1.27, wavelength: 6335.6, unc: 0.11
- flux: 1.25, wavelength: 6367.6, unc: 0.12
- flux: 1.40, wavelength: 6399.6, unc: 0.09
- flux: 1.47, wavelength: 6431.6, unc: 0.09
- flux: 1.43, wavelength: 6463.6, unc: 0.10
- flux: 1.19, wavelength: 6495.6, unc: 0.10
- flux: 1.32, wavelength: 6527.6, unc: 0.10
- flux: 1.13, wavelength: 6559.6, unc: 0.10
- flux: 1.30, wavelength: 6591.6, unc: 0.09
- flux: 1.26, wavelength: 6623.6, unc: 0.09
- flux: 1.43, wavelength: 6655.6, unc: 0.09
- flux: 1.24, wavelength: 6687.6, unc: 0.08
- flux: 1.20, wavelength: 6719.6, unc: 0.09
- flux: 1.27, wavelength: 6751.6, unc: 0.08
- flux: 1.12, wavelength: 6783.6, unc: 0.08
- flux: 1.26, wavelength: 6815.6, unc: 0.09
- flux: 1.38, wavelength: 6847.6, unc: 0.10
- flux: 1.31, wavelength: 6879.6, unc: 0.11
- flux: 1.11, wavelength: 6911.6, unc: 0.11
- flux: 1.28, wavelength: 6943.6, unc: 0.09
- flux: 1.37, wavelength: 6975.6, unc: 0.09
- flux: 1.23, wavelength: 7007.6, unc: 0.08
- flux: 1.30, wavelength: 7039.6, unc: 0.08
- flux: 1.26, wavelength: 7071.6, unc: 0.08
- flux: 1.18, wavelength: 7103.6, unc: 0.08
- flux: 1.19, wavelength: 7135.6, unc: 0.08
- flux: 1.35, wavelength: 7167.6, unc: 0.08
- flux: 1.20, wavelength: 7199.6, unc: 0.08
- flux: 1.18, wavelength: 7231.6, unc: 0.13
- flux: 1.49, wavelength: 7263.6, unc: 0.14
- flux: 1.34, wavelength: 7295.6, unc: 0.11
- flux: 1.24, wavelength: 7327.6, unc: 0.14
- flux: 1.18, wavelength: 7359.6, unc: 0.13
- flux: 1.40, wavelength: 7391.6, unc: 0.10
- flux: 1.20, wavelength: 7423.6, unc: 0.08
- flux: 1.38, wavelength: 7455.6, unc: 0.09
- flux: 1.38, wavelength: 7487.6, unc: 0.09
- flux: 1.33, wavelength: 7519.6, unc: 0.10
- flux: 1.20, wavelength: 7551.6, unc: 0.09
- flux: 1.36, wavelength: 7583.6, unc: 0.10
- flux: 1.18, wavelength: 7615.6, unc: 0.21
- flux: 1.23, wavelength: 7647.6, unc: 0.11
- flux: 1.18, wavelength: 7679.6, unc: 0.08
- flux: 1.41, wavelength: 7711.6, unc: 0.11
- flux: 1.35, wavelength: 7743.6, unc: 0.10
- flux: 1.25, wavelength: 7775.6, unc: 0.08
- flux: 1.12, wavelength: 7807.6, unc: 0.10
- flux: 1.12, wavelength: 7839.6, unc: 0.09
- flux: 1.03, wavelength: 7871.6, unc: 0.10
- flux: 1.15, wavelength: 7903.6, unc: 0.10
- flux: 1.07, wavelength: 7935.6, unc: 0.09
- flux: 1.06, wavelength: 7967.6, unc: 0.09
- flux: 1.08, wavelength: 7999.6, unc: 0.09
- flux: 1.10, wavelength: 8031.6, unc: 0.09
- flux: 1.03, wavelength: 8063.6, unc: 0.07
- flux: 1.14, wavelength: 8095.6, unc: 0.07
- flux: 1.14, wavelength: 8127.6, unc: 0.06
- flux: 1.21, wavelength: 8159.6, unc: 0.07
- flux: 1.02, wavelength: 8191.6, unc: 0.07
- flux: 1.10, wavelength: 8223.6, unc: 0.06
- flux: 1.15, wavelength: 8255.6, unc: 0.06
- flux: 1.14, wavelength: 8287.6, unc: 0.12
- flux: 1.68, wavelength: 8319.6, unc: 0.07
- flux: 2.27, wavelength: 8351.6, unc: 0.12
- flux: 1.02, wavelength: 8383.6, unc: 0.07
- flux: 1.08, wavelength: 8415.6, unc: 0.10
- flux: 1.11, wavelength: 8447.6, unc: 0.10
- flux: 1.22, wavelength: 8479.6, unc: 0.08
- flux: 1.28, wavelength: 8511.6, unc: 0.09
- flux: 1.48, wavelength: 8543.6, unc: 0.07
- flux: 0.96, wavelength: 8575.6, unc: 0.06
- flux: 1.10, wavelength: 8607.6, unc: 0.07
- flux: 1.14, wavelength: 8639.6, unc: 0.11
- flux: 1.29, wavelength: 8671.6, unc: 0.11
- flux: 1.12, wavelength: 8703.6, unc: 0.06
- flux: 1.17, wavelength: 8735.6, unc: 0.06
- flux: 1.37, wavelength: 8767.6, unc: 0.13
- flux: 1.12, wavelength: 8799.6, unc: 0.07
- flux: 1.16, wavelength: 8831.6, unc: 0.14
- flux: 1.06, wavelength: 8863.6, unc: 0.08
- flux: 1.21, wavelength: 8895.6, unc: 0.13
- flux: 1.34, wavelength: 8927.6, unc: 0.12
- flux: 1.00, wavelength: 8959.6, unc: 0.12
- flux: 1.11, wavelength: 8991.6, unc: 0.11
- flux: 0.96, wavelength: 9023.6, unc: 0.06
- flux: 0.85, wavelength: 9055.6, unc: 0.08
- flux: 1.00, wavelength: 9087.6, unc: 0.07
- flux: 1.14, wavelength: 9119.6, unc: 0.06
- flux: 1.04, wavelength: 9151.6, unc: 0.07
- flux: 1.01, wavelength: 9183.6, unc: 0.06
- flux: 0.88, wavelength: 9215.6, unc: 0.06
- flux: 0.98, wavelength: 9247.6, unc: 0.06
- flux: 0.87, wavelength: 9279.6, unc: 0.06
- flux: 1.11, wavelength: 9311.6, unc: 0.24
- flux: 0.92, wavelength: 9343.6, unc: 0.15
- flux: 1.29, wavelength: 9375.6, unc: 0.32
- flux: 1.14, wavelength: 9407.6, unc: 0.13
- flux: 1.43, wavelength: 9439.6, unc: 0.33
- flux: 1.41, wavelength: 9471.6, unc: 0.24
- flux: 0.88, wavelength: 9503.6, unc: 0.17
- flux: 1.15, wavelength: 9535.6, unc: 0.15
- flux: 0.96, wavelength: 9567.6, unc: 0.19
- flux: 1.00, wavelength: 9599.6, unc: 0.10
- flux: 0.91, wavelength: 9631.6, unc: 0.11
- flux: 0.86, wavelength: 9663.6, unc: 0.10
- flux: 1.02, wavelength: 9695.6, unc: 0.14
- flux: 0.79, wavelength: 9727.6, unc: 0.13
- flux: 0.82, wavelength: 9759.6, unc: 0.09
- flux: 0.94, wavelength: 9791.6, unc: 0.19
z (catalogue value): 0.27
